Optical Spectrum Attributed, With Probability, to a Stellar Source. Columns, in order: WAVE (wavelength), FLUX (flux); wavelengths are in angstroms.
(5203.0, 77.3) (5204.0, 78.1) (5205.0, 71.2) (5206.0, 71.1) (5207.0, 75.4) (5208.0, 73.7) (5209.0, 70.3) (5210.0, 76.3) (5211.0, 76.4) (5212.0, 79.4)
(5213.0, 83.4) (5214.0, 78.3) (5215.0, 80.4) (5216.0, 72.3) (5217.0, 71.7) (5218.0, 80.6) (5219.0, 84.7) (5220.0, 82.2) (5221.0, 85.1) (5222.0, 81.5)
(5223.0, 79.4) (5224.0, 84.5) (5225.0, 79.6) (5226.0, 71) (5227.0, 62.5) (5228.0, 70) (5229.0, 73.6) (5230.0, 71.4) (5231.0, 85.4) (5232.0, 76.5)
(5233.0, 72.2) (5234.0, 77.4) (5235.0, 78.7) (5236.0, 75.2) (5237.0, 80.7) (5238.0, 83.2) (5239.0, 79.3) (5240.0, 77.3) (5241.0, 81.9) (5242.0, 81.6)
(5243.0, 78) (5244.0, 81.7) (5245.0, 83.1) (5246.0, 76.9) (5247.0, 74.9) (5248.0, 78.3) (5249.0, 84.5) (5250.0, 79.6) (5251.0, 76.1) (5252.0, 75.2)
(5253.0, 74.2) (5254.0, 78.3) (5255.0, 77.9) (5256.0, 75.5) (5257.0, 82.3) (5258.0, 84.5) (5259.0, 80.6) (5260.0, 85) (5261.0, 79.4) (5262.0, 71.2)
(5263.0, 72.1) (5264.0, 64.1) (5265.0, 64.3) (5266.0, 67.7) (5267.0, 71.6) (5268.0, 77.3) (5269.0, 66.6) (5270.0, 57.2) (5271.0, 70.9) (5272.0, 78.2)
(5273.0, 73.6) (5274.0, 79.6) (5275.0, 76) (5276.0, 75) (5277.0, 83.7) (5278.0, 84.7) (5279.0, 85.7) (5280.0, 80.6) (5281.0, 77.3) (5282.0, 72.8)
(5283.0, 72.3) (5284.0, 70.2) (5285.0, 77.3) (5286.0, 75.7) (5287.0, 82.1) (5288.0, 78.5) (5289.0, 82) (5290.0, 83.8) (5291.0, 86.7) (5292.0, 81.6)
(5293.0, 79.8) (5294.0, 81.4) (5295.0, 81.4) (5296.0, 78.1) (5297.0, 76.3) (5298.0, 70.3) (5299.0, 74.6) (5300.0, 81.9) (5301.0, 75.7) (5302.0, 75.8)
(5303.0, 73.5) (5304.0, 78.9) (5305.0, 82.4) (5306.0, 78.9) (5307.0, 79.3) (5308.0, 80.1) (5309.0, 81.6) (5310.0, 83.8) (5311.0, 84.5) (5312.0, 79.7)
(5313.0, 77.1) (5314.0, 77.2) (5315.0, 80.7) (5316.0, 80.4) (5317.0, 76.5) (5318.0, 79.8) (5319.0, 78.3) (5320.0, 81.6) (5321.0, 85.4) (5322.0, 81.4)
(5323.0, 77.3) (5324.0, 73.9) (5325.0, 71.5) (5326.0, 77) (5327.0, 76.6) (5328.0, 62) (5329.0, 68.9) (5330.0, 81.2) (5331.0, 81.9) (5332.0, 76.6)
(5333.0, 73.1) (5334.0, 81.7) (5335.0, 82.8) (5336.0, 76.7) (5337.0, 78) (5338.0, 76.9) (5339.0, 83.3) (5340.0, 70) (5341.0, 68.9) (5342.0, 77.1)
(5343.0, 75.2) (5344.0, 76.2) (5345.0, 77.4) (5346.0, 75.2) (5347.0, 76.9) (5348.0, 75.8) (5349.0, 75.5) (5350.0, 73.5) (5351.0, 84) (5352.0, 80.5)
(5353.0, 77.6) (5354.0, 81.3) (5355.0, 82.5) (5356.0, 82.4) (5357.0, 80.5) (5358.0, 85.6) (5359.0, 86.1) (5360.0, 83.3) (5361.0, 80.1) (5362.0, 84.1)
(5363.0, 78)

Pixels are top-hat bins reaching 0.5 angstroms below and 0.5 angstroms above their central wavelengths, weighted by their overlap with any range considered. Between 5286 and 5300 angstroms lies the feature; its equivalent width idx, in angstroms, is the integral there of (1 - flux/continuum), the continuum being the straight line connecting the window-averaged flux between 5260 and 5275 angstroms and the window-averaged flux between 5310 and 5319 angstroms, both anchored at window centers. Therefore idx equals -0.7 angstroms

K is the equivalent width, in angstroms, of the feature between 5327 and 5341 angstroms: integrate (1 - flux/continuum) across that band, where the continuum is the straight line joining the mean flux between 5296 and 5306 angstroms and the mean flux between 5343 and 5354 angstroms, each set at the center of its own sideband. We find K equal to 0.2 angstroms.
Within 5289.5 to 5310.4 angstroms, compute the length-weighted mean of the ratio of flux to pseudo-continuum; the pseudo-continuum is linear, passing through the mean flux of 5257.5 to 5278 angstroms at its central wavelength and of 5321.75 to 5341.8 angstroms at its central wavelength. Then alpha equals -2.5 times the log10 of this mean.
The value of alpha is -0.060 mag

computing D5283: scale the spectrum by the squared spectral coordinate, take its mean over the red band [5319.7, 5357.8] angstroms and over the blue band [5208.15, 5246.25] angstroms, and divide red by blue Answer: 1.04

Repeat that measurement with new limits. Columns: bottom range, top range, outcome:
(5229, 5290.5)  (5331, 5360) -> 1.05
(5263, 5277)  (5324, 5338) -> 1.09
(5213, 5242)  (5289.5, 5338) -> 1.04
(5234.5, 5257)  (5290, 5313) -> 1.03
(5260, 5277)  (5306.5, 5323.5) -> 1.13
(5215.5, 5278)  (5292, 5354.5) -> 1.04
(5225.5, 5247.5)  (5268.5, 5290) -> 1.01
